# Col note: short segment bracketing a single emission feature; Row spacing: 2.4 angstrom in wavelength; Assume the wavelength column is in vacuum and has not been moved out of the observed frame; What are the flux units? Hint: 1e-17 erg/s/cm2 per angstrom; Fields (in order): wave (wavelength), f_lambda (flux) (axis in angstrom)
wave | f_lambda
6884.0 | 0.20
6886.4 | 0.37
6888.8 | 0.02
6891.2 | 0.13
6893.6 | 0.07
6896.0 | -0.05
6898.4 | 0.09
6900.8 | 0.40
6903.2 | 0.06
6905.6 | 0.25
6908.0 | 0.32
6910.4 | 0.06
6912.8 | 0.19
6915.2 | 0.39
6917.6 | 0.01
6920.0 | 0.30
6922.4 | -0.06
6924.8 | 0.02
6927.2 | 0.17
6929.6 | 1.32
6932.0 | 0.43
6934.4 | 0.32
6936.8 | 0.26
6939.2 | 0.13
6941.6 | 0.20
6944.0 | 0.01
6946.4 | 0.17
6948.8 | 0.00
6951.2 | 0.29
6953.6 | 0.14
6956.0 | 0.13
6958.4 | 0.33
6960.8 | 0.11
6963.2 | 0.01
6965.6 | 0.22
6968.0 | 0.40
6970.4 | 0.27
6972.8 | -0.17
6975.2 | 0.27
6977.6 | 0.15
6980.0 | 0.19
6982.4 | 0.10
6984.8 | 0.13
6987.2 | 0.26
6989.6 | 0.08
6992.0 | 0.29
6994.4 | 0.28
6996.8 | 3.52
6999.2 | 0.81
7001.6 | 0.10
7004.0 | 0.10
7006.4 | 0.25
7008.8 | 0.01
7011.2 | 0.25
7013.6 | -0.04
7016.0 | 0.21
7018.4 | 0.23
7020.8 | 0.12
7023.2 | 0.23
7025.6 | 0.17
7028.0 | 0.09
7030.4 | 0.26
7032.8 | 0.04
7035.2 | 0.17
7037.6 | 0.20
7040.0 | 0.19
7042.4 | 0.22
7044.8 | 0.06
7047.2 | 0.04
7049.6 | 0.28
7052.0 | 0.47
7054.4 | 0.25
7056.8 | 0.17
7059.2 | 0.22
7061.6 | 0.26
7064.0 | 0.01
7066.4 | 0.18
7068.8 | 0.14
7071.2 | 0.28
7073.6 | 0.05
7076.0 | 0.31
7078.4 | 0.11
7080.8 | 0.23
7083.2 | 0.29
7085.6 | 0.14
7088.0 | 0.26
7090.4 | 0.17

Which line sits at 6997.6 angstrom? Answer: [O III]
